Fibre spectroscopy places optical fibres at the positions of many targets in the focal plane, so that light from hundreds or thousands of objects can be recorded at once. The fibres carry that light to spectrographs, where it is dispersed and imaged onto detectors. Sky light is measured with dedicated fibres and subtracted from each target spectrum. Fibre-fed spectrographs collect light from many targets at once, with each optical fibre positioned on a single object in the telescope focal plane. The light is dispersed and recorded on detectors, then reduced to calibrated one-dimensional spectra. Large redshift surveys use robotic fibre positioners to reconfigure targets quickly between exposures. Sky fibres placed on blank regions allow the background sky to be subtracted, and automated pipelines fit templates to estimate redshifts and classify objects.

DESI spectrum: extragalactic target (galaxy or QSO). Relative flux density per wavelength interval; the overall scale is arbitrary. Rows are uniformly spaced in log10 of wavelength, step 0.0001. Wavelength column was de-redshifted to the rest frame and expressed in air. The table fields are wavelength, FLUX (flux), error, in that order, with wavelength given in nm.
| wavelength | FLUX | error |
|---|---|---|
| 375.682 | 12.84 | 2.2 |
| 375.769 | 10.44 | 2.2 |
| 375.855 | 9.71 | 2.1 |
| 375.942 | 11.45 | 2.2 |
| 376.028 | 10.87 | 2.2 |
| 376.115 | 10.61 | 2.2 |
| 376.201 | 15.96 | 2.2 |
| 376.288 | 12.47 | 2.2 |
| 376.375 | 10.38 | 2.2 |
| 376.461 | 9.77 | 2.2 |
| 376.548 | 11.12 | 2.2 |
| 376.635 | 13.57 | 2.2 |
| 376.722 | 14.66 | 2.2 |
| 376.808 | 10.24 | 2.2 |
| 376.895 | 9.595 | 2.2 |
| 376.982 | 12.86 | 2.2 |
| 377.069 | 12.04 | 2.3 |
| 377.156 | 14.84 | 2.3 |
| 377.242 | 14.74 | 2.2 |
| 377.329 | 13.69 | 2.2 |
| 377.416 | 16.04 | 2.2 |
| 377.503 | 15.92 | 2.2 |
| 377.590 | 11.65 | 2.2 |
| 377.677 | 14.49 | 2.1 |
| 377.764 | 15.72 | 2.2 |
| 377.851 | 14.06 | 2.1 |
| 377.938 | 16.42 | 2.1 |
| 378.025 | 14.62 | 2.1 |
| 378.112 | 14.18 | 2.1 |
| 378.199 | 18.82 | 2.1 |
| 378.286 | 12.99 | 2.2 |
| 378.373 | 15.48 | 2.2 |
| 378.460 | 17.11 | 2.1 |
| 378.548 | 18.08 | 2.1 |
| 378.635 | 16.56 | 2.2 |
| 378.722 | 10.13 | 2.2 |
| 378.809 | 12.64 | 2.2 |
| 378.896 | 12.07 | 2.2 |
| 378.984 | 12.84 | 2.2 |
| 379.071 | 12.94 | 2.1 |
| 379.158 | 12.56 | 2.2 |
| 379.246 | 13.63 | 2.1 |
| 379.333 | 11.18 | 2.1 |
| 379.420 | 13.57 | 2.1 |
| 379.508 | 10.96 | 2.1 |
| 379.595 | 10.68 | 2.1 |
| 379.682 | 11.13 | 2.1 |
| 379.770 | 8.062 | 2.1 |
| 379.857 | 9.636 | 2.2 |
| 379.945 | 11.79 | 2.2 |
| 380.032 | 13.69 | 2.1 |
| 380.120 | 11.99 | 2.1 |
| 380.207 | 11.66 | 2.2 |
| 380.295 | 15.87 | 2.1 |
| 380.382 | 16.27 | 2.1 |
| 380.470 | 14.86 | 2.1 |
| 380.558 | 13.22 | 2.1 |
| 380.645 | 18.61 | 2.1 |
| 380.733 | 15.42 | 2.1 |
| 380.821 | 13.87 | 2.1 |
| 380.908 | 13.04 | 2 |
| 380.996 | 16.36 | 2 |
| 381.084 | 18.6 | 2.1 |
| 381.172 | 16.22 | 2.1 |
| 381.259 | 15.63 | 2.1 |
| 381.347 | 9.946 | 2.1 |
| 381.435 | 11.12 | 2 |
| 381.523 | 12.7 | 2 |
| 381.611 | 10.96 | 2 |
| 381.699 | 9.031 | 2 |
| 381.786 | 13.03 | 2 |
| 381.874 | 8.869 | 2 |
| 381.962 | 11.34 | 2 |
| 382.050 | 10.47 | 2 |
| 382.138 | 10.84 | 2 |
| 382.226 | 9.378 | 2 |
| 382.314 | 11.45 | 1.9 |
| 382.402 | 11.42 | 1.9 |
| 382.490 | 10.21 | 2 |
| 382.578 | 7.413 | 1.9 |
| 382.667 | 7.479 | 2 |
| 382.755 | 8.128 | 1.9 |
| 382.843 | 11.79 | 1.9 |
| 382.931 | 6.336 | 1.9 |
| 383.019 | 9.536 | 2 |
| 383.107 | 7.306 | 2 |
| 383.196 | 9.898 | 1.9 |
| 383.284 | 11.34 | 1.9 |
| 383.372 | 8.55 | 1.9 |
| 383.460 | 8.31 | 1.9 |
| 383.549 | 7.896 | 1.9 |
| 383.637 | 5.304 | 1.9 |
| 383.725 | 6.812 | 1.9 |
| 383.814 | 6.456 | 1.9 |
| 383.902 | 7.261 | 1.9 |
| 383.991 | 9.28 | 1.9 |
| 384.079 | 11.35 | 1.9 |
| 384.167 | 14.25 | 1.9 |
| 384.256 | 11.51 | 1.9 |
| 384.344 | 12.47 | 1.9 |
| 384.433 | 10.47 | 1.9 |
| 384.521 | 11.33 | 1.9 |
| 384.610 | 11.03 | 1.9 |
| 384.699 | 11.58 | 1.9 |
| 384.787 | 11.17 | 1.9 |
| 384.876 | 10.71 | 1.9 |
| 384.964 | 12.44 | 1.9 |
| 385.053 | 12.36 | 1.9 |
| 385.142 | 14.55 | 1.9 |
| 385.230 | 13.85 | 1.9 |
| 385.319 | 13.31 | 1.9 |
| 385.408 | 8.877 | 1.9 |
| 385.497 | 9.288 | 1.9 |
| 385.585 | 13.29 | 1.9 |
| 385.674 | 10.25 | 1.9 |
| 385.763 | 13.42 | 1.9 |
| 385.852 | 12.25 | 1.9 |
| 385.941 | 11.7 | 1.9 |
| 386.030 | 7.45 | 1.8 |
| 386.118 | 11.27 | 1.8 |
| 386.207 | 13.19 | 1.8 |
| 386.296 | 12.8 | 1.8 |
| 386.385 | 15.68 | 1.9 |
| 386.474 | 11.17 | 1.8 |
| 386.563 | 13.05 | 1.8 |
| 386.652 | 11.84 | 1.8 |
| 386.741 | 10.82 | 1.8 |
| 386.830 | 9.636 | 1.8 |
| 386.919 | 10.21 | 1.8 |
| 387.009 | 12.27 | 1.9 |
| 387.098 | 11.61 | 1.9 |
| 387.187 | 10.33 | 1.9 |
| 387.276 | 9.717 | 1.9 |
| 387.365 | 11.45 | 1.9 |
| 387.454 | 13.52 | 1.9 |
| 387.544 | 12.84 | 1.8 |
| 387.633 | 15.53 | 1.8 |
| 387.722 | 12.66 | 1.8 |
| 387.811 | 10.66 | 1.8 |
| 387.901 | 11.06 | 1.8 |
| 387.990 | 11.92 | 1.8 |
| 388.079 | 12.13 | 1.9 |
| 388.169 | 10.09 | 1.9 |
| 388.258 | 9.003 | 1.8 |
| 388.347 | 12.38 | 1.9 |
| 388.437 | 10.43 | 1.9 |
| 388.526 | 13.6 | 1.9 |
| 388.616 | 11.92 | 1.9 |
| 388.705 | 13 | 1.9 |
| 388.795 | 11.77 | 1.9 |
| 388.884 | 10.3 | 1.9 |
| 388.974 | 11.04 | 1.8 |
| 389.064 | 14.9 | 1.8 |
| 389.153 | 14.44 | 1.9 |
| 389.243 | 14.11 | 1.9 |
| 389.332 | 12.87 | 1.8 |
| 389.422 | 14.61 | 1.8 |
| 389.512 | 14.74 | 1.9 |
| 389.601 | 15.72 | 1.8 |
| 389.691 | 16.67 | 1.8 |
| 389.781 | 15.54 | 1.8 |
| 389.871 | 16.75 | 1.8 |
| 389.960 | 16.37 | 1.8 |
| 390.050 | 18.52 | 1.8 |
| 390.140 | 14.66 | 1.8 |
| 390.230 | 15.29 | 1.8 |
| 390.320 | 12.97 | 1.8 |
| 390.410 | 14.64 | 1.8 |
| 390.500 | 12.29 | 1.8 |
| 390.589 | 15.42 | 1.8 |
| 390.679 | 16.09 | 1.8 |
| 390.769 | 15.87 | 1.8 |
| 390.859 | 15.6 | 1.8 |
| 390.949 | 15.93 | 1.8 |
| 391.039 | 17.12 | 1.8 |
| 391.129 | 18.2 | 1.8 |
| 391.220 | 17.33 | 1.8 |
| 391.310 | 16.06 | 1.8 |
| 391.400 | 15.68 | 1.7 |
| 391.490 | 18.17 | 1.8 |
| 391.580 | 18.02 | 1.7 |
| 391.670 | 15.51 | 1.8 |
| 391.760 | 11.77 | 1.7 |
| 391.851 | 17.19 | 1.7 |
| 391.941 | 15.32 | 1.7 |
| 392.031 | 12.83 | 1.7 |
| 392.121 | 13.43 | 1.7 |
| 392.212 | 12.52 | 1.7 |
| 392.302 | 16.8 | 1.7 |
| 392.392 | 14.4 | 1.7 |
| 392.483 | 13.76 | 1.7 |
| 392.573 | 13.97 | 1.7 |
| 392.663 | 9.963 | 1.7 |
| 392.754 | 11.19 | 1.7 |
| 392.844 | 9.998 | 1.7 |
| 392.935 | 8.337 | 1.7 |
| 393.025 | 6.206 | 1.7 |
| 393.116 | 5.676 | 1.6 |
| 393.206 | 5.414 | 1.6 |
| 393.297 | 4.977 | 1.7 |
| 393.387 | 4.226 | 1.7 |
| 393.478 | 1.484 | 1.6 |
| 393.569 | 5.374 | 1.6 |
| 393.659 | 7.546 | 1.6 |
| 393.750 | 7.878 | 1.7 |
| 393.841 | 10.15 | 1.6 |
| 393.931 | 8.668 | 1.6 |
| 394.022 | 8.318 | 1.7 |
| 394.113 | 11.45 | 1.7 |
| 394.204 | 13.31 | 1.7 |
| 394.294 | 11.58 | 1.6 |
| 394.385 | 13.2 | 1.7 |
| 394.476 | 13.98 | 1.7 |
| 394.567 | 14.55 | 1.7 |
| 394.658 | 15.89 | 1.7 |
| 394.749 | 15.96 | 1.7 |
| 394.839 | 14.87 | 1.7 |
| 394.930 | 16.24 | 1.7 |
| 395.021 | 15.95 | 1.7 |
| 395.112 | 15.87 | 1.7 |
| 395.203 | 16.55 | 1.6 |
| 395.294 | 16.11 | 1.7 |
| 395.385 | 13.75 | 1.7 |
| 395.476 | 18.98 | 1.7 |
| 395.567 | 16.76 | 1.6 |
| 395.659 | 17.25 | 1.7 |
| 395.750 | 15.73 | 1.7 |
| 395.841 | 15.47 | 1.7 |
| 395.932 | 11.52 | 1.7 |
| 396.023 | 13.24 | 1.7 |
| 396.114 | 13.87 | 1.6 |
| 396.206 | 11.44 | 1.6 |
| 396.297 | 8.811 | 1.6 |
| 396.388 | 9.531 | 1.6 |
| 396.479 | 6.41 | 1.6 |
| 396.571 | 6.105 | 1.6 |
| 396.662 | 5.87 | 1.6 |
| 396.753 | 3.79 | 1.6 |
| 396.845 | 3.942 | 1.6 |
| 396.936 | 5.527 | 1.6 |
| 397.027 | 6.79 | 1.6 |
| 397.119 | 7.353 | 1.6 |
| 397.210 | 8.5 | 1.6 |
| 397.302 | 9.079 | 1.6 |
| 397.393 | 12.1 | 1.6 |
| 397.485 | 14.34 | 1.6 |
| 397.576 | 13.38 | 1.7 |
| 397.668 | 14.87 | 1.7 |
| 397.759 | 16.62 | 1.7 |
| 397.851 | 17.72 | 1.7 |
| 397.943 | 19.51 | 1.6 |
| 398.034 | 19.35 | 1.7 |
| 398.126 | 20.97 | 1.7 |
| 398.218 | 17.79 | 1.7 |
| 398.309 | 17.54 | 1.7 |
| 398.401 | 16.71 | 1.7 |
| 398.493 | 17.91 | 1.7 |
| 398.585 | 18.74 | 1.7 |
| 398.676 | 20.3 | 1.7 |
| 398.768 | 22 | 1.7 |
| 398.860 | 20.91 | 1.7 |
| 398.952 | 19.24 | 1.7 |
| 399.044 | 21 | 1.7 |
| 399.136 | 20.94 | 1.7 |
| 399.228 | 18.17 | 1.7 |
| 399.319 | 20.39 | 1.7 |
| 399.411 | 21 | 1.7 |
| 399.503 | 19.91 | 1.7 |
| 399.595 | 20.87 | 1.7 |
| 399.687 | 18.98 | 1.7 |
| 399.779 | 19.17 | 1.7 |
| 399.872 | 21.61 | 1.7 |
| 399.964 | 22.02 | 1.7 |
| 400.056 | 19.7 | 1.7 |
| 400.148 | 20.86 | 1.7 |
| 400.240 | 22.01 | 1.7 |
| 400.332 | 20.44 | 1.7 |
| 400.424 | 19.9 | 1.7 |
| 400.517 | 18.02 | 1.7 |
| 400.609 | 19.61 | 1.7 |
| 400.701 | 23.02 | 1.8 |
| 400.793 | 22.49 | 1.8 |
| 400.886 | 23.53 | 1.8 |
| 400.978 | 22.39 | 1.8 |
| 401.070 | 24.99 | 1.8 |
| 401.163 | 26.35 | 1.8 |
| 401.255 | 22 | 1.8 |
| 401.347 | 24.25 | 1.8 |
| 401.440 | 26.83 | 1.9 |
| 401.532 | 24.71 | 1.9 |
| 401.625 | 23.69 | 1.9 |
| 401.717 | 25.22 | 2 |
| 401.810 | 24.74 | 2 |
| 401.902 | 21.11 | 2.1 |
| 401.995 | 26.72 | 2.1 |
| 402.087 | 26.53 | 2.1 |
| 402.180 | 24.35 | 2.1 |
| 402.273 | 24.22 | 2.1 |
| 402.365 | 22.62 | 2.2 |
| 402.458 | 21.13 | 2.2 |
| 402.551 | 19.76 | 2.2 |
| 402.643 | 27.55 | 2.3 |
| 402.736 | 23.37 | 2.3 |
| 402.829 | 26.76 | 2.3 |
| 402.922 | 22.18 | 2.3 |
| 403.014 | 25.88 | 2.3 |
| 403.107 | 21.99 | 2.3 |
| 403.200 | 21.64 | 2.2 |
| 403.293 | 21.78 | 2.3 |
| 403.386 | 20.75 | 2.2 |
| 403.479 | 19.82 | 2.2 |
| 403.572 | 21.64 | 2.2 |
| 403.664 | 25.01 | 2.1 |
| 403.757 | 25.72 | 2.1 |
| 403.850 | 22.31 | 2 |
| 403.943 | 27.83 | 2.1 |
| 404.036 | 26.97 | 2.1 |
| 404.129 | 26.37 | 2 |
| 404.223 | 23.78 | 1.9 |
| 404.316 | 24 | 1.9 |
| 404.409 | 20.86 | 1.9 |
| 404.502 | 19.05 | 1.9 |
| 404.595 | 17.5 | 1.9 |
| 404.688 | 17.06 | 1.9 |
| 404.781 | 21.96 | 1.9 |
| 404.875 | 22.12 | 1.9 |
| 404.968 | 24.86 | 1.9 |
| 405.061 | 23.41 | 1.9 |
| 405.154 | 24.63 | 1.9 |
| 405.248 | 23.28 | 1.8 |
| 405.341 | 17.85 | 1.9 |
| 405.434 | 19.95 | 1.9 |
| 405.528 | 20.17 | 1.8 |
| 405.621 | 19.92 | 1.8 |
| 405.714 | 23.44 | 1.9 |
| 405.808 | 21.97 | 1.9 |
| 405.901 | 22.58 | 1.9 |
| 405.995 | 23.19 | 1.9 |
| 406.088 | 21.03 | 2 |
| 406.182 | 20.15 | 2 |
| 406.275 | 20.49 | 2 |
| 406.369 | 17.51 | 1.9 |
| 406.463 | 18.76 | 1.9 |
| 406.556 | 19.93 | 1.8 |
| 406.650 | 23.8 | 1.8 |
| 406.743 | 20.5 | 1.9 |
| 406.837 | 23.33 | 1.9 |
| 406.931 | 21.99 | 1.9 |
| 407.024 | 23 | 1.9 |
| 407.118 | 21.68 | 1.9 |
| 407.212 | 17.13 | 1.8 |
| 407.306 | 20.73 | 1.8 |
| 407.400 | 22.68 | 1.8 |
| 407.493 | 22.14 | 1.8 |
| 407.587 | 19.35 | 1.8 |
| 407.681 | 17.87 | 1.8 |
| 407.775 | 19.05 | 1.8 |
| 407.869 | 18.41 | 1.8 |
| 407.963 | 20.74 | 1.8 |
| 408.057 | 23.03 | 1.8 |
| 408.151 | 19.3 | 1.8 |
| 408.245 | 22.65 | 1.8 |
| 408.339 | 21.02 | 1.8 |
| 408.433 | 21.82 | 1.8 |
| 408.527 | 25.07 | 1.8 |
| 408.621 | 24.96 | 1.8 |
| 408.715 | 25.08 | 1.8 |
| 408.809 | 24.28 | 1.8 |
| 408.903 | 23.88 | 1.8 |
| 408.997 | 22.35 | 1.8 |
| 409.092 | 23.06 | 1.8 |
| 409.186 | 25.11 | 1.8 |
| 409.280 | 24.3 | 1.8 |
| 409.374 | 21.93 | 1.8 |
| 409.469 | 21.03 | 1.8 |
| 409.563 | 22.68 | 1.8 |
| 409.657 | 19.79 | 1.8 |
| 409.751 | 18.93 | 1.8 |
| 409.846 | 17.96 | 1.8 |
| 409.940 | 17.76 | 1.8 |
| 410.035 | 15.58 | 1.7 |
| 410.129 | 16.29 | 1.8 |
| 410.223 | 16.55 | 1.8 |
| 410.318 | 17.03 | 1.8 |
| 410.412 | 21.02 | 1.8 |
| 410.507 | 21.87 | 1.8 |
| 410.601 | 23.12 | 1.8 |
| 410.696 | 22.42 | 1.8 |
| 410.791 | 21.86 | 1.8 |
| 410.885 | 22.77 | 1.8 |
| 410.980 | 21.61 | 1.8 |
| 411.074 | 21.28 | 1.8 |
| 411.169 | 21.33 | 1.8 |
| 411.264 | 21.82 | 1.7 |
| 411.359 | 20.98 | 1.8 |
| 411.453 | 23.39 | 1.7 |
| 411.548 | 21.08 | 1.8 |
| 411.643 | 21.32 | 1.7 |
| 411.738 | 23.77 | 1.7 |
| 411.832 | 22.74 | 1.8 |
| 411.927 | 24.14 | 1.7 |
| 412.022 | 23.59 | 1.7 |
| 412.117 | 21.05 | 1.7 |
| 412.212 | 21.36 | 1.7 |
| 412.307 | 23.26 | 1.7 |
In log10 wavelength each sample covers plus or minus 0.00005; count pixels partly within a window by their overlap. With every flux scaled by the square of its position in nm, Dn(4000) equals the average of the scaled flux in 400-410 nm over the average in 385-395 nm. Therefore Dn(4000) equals 1.90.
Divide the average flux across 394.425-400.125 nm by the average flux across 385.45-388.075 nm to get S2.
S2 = 1.30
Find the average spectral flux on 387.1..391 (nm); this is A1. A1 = 13.5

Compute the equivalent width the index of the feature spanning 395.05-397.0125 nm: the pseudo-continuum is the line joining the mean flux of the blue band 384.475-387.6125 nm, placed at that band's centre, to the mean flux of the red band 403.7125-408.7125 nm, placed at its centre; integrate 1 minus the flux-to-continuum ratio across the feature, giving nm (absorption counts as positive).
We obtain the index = 0.58 nm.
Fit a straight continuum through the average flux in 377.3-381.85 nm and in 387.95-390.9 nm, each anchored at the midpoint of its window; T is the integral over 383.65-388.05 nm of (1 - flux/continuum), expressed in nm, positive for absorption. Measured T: 0.75 nm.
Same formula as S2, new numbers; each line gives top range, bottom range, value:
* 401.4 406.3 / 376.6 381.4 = 1.66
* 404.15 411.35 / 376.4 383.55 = 1.70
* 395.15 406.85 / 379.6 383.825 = 1.73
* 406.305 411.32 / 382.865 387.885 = 1.93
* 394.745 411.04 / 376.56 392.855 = 1.56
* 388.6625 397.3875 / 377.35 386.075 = 1.05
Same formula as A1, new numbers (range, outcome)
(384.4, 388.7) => 11.7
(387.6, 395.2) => 13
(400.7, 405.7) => 23.1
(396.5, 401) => 16.9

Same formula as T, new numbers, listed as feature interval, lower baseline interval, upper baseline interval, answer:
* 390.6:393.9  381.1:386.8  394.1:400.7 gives 0.349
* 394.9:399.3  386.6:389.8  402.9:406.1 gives 0.853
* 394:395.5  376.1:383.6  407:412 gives 0.213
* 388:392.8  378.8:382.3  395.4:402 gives 0.309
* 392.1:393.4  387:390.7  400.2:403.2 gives 0.487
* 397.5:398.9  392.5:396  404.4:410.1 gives -0.340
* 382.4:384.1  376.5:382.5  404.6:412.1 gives 0.686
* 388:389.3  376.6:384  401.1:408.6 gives 0.297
